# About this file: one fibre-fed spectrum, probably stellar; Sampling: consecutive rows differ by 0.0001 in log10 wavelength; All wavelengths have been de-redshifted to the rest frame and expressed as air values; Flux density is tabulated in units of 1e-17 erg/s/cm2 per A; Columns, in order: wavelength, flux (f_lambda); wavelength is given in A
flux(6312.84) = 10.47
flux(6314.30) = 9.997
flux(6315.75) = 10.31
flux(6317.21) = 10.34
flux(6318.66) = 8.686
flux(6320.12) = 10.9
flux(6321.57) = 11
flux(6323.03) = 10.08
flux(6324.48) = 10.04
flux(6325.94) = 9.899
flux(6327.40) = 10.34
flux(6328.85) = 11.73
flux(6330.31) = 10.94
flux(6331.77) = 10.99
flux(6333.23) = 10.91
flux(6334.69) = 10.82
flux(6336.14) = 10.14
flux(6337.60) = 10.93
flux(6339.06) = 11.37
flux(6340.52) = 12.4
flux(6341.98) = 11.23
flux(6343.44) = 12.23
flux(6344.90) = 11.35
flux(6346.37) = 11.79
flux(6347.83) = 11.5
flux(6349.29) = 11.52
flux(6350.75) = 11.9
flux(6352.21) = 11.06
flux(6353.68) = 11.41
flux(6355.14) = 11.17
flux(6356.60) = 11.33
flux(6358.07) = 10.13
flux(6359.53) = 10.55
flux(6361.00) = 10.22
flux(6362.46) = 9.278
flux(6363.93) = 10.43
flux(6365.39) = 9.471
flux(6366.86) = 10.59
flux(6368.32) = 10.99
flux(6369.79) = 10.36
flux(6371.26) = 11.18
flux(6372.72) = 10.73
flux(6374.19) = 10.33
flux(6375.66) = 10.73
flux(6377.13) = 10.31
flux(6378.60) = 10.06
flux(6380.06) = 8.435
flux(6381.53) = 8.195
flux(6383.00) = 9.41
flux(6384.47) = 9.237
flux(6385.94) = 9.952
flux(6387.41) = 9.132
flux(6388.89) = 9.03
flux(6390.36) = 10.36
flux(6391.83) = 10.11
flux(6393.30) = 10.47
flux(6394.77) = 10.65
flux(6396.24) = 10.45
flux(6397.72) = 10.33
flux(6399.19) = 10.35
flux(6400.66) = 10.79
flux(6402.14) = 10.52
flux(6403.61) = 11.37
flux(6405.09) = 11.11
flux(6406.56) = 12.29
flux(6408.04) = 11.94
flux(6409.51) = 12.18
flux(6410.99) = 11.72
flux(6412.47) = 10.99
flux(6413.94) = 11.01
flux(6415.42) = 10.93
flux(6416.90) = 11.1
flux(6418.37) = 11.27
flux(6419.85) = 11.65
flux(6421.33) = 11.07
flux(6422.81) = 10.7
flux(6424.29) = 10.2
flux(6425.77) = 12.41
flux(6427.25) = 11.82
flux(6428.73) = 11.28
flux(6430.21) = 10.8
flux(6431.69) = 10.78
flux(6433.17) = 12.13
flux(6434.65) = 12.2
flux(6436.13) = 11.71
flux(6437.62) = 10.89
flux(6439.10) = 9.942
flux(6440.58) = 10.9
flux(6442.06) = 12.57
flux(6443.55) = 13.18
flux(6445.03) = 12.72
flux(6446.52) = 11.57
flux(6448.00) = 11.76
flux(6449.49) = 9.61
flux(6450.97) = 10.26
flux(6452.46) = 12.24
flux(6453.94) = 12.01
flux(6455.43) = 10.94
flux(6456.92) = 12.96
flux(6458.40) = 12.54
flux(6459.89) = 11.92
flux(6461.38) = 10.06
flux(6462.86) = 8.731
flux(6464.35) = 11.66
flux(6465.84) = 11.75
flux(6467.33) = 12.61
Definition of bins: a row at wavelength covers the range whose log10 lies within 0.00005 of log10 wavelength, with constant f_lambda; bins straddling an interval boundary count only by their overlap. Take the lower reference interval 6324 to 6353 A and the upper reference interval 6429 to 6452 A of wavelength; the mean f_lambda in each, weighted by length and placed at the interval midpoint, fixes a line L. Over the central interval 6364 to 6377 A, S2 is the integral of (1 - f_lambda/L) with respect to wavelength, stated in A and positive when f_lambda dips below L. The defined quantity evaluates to 0.8 A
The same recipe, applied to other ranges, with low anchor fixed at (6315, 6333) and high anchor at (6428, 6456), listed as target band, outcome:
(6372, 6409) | 2.53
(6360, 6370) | 0.56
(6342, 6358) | -1.18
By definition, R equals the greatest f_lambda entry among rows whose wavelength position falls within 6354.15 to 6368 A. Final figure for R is 11.33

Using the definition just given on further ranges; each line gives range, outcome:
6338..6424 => 12.4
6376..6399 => 10.65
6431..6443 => 12.57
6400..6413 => 12.29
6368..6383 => 11.18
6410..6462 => 13.18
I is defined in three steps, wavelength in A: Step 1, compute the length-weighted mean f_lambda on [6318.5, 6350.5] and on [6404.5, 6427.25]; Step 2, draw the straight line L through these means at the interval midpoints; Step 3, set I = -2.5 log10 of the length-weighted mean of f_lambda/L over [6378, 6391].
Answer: 0.21 mag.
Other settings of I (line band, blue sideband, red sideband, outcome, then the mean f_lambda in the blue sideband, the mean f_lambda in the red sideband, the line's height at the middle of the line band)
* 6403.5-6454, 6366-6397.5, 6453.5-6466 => -0.06 mag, 10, 11.4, 10.8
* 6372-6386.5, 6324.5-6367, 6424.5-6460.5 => 0.15 mag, 10.9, 11.6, 11.2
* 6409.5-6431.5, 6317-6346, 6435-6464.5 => 0.00 mag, 10.8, 11.4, 11.3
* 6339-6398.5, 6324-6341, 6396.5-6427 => 0.05 mag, 10.9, 11.2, 11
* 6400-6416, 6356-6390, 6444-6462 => -0.07 mag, 10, 11.6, 10.7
